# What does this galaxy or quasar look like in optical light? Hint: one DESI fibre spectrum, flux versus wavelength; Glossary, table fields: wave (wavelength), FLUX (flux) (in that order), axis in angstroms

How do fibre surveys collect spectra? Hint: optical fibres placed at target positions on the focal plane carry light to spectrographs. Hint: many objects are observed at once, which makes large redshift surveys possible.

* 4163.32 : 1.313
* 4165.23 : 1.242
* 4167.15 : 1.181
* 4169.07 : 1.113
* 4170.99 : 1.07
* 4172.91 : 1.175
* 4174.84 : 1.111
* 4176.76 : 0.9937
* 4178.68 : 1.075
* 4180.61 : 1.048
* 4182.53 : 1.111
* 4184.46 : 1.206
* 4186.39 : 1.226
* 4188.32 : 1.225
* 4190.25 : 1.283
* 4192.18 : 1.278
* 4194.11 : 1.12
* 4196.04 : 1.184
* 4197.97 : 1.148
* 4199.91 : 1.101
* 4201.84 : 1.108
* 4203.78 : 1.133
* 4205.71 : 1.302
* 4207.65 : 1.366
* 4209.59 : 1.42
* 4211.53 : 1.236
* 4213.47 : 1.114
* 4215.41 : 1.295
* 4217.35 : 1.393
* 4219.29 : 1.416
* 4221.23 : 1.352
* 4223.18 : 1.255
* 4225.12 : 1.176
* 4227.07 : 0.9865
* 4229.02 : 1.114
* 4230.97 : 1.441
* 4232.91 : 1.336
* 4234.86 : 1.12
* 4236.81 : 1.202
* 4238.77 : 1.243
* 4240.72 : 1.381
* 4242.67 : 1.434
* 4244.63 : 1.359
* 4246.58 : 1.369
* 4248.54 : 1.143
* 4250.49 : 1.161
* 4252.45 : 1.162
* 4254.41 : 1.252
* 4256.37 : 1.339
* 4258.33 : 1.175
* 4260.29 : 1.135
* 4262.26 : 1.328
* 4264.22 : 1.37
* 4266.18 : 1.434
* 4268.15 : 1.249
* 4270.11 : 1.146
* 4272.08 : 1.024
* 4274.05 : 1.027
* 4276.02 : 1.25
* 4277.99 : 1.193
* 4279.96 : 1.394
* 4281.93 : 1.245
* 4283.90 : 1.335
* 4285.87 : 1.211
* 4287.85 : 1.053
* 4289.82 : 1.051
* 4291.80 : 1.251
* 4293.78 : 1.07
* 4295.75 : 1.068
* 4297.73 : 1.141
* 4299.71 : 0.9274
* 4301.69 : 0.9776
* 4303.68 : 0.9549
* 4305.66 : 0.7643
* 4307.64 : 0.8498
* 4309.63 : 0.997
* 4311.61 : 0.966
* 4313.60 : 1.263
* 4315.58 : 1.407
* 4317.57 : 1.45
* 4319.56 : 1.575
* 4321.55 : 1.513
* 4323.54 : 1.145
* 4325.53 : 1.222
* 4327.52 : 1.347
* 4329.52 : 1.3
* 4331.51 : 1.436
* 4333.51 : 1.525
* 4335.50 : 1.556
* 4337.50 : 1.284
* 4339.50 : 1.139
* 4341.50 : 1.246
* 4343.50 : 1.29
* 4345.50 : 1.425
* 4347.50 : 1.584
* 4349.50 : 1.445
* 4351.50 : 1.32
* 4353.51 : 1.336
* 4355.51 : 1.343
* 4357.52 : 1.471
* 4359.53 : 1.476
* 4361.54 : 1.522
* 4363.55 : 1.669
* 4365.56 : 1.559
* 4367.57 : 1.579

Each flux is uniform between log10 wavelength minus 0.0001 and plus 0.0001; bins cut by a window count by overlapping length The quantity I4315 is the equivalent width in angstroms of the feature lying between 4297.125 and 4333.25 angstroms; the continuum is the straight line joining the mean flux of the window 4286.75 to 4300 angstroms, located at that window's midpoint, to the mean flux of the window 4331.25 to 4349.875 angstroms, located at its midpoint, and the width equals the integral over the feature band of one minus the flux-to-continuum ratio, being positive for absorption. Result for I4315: 1.4 angstroms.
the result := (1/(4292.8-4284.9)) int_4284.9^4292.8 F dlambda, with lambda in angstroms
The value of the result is 1.14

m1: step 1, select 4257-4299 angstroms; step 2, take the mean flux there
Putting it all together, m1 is 1.2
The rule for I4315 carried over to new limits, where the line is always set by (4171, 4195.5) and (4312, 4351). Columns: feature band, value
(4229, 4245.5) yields -1.0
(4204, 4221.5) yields -1.7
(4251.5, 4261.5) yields 0.3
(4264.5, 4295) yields 2.2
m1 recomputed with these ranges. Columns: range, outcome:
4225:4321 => 1.2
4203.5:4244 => 1.28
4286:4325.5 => 1.13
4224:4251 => 1.25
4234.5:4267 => 1.27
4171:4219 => 1.19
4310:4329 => 1.31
